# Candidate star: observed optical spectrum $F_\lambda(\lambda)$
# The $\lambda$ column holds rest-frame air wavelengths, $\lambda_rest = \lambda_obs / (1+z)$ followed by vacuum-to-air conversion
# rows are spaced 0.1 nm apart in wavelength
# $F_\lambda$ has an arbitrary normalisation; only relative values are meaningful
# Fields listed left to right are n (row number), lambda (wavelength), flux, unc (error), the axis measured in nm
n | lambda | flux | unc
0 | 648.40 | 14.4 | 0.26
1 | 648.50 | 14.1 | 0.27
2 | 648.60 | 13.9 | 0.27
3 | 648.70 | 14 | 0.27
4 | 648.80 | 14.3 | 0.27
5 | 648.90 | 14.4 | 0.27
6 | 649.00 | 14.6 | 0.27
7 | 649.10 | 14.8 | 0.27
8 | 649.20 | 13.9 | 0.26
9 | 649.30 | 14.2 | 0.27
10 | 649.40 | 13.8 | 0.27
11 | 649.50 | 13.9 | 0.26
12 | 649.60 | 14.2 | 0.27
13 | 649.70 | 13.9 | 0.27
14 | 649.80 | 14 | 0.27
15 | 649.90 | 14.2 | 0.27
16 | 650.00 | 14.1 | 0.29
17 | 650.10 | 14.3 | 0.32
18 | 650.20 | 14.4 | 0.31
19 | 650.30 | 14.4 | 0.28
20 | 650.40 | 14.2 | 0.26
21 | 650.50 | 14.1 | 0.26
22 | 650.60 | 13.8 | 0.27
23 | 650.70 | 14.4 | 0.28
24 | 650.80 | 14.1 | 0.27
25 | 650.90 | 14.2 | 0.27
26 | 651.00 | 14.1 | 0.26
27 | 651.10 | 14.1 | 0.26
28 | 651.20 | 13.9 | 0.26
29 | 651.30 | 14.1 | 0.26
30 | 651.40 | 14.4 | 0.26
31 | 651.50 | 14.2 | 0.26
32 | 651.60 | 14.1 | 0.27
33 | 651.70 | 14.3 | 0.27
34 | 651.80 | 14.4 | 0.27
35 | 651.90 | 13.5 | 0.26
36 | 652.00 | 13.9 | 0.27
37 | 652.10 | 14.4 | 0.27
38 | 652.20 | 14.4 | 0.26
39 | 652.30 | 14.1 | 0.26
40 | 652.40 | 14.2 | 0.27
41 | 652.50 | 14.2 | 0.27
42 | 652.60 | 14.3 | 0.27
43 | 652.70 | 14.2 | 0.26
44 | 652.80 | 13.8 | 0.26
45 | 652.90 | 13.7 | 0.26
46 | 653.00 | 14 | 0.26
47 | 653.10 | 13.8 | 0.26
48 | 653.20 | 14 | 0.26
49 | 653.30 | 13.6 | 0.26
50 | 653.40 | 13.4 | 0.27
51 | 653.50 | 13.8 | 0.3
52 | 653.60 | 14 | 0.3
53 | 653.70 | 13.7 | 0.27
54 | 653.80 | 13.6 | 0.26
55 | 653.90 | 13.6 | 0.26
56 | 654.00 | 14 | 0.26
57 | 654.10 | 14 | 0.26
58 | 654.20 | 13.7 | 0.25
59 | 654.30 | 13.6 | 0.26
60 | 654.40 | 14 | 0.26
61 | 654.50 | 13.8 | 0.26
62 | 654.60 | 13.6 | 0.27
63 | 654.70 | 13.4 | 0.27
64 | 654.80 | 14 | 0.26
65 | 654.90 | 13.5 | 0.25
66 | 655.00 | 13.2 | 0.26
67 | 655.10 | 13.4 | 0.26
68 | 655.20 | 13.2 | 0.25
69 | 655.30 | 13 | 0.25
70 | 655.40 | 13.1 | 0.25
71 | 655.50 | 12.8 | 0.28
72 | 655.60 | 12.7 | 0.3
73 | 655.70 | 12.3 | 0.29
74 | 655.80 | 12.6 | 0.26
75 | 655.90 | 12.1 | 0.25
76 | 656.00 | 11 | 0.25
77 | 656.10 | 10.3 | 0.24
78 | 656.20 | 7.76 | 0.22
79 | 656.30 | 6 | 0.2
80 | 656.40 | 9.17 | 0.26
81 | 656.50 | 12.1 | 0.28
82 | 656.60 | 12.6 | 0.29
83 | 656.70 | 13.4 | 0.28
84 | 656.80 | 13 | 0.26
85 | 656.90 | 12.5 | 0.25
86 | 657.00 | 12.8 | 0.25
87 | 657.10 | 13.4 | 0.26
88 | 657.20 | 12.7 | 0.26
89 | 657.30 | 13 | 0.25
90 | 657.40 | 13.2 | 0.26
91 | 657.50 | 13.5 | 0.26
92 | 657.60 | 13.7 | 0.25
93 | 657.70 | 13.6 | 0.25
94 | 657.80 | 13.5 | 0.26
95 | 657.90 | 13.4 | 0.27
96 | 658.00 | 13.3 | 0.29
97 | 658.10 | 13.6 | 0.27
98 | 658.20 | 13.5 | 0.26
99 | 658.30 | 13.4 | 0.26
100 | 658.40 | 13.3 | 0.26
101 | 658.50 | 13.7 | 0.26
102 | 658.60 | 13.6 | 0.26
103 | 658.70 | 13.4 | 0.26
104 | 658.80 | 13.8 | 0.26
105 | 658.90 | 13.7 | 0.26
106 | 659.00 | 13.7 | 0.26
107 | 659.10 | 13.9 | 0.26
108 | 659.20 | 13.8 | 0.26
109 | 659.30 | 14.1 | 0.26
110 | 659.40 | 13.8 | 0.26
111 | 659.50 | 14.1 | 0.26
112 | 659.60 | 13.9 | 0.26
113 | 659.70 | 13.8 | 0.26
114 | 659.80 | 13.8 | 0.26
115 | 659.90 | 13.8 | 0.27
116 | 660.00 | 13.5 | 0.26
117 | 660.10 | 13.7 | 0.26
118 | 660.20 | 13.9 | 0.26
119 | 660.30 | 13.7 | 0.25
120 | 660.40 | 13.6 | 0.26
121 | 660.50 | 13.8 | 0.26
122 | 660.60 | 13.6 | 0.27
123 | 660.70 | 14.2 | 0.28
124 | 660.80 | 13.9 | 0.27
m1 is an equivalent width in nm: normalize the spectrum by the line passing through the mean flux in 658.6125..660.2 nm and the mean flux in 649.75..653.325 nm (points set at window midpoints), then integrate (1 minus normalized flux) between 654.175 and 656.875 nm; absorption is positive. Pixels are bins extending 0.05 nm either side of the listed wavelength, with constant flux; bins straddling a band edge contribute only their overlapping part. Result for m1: 0.31 nm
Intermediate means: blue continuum 14.1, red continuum 13.8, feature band 12.3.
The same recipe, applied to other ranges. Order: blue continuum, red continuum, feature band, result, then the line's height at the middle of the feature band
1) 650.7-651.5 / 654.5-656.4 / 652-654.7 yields -0.17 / 13.1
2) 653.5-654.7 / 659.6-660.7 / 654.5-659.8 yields 0.33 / 13.8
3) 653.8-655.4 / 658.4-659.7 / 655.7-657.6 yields 0.26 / 13.7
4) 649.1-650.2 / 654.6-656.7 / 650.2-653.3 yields -0.17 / 13.4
